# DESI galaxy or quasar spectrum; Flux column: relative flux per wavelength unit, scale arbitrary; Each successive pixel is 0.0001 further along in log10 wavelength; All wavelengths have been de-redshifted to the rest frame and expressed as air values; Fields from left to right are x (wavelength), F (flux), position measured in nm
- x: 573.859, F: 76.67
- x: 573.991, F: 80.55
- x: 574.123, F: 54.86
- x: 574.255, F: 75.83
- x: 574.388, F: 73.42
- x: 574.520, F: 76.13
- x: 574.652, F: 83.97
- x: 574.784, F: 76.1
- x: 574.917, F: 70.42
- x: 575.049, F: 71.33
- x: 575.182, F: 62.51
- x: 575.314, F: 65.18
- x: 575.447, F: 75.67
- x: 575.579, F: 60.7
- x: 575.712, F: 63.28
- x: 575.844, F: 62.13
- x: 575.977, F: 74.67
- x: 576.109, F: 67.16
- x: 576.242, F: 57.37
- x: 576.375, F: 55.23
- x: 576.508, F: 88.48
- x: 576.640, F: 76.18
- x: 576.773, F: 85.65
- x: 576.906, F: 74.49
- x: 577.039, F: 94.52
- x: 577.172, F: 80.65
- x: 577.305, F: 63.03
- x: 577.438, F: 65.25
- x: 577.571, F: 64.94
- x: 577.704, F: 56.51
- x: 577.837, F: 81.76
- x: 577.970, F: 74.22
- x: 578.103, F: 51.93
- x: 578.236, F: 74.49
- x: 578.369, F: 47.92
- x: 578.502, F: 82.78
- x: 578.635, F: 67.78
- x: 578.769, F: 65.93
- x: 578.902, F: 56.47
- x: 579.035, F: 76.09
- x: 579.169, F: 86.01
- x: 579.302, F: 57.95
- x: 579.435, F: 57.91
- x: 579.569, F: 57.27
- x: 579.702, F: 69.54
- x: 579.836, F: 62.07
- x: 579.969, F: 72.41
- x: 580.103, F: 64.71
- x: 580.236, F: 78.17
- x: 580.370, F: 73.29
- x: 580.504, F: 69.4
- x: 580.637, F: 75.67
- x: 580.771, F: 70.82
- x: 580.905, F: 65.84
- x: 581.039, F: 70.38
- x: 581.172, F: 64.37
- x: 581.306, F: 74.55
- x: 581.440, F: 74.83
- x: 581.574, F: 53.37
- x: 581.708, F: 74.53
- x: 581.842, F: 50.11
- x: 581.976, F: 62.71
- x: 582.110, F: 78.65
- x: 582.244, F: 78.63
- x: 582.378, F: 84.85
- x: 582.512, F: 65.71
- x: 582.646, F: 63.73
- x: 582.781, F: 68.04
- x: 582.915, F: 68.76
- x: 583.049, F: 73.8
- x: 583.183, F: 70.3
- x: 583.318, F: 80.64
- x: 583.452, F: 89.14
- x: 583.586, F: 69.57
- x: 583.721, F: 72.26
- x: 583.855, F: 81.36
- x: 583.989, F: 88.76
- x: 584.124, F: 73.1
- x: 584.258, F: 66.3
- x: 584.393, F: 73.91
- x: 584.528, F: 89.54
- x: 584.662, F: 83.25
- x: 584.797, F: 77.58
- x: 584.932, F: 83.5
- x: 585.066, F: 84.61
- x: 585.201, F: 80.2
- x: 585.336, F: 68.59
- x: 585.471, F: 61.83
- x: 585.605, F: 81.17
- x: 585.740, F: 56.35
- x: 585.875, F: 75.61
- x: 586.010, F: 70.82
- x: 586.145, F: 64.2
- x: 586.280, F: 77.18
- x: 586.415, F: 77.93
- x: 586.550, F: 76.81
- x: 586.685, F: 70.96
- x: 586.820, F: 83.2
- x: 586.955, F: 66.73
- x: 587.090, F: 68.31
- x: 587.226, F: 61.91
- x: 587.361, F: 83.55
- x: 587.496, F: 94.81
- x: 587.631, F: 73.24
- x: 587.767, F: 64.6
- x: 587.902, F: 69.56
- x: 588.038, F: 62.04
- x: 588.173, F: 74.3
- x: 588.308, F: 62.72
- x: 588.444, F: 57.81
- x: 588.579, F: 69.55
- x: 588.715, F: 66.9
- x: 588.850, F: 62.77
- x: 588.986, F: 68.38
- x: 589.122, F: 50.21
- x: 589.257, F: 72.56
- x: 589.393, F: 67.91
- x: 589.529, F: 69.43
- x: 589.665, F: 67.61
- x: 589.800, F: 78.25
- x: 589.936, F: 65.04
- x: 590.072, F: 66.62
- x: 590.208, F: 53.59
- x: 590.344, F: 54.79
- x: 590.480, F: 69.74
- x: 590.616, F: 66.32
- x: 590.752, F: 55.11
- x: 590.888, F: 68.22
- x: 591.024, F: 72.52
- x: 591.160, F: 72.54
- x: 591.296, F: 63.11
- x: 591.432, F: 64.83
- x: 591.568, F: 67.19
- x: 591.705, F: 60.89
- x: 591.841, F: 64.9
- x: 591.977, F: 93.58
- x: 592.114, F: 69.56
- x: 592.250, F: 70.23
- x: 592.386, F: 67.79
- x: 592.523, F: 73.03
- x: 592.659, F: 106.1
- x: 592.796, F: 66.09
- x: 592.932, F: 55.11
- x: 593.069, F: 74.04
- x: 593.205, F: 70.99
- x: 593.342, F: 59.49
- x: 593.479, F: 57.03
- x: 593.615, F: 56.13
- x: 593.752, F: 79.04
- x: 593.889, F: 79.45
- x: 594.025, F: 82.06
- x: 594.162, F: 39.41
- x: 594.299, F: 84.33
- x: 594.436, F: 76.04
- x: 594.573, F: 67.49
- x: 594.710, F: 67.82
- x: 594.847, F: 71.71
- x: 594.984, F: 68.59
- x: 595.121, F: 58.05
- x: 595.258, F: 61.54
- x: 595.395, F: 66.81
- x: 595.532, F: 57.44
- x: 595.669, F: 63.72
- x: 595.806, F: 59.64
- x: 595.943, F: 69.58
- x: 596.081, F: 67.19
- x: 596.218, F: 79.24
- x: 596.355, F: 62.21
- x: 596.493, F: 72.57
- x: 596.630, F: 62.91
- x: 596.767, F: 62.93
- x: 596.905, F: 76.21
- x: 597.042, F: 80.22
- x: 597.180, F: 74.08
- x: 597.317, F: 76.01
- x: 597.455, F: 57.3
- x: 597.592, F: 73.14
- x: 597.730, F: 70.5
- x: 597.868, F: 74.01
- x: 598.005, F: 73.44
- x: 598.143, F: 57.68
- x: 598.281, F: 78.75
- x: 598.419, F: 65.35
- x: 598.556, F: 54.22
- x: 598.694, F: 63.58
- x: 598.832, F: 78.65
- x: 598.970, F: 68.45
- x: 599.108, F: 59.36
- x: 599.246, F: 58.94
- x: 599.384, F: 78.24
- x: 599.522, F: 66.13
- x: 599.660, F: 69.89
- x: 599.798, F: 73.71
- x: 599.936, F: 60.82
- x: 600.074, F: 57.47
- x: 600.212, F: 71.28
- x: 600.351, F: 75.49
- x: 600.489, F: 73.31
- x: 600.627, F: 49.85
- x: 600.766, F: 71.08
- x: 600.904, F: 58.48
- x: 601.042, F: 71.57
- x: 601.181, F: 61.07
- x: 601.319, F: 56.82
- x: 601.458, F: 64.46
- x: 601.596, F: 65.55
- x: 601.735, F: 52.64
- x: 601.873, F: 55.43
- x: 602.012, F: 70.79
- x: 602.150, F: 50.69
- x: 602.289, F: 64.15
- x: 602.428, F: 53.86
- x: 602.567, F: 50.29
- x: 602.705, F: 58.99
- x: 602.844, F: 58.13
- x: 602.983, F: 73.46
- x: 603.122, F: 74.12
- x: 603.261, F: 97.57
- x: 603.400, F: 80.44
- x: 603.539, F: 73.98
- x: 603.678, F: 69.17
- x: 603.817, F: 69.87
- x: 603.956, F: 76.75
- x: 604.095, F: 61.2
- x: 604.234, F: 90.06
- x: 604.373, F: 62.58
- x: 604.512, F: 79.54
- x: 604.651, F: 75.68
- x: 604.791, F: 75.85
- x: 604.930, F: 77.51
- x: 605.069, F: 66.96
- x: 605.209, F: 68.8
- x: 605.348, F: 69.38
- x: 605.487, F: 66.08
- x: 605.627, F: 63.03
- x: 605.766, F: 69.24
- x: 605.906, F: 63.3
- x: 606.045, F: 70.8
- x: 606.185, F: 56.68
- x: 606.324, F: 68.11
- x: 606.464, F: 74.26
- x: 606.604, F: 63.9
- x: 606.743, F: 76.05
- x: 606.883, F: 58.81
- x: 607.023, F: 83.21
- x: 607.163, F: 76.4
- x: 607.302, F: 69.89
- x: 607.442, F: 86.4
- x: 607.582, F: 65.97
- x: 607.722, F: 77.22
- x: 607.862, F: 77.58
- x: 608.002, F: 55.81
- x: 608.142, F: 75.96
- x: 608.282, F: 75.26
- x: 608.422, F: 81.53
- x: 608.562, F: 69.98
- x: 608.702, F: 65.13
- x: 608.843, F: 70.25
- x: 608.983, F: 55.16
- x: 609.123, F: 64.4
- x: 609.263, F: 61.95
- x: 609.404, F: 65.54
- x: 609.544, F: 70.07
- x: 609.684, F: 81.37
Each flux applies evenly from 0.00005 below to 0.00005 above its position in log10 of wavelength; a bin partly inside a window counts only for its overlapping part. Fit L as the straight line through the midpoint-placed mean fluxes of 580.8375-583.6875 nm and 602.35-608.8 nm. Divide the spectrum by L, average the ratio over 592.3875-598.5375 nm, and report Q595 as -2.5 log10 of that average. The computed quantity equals 0.03 mag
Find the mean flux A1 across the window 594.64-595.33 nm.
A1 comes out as 65.6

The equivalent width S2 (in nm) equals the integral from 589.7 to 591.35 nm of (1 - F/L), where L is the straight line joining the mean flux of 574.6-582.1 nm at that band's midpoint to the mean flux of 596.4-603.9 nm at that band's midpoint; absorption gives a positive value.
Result 0.06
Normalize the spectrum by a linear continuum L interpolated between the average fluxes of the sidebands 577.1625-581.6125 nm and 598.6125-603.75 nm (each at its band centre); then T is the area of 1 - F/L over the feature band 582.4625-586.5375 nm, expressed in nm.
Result -0.441 nm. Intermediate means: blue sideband 67.8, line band 74.7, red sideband 65.9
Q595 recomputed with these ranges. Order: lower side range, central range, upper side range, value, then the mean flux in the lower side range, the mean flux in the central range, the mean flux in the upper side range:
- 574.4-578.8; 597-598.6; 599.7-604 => -0.049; 70.3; 69.6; 65.8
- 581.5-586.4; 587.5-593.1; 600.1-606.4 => 0.053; 73.5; 68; 67.4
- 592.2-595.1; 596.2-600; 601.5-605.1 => 0.009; 69.9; 68.8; 68.7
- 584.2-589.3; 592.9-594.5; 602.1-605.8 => 0.047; 71.9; 68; 69.6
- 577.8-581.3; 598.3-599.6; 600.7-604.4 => 0.006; 68.3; 66.4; 66.5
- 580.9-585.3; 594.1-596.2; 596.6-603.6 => 0.051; 73.9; 65.7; 66.8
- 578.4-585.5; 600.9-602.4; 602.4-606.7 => 0.152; 71.9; 61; 69.9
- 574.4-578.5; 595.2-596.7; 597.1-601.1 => 0.036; 70.3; 65.8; 67.6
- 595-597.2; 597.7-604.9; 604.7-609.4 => 0.014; 67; 67.4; 69.7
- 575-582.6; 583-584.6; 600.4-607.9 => -0.126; 69.1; 77.5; 68.5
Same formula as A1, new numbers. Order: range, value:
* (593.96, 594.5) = 70.3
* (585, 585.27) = 82.2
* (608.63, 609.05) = 63.5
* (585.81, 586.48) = 73.1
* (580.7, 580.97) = 68.3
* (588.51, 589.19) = 63.6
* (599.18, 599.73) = 68.4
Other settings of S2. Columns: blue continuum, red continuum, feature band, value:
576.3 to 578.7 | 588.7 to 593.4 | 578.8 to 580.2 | 0.09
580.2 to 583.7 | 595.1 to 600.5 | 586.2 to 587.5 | -0.09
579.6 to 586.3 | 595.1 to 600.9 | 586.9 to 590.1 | 0.09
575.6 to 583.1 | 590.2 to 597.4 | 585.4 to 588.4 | -0.12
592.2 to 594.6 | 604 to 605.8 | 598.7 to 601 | 0.13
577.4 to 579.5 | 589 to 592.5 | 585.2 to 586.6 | -0.09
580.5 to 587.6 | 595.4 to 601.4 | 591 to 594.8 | -0.02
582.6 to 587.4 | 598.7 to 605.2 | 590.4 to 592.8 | 0.04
